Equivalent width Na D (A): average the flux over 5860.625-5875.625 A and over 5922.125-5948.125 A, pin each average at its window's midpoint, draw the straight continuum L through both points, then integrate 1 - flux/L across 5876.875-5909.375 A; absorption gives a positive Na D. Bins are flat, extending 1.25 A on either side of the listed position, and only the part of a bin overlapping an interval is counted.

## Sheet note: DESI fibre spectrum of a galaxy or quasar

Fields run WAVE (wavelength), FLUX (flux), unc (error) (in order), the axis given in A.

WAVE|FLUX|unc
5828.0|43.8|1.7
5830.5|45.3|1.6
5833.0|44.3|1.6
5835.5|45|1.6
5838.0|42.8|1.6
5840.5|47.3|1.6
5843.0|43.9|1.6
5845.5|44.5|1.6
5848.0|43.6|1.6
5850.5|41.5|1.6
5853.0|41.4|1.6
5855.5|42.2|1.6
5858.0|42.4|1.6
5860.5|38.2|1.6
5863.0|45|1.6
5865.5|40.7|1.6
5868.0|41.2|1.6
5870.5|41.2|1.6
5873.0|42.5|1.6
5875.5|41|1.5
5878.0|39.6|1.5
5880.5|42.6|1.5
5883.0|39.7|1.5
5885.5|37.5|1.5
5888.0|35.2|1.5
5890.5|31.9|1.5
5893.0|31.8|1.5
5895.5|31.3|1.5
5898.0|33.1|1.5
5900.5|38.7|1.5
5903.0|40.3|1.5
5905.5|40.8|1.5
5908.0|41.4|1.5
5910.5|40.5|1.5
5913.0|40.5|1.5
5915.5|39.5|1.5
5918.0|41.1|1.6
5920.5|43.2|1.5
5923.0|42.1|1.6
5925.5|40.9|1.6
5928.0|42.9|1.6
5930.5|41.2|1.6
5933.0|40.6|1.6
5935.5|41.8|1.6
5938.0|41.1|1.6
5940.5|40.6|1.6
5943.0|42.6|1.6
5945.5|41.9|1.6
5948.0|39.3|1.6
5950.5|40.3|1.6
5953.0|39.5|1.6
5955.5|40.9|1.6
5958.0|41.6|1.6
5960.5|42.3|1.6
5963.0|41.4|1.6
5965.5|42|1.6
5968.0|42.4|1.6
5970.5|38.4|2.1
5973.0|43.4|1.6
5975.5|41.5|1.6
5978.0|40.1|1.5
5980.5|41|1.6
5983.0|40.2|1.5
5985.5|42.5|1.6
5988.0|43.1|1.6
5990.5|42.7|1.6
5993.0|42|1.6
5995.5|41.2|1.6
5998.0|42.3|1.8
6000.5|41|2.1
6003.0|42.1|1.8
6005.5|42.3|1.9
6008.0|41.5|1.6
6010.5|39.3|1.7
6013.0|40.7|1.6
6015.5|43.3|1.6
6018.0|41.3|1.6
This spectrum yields 3.4 A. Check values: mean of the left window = 41.7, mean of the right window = 41.4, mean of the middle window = 37.2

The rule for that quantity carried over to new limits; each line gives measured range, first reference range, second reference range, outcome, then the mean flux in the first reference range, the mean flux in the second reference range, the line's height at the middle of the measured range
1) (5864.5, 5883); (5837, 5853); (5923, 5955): 0.8 A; 43.8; 41.1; 42.9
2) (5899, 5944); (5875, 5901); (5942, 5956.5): -2.7 A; 36.4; 40.7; 38.8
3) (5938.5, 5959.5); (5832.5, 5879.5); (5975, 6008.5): 0.5 A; 42.5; 41.7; 41.9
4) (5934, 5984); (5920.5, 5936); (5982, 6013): 0.7 A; 41.7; 41.7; 41.7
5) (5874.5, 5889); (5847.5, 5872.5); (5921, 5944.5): 0.8 A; 41.7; 41.6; 41.7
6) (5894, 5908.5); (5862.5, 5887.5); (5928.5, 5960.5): 1.3 A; 40.8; 41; 40.9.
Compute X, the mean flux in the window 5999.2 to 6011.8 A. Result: 41.2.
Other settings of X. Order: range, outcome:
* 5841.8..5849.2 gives 44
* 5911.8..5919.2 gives 40.4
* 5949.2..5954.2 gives 39.9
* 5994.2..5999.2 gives 41.7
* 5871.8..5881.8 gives 41.4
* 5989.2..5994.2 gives 42.4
